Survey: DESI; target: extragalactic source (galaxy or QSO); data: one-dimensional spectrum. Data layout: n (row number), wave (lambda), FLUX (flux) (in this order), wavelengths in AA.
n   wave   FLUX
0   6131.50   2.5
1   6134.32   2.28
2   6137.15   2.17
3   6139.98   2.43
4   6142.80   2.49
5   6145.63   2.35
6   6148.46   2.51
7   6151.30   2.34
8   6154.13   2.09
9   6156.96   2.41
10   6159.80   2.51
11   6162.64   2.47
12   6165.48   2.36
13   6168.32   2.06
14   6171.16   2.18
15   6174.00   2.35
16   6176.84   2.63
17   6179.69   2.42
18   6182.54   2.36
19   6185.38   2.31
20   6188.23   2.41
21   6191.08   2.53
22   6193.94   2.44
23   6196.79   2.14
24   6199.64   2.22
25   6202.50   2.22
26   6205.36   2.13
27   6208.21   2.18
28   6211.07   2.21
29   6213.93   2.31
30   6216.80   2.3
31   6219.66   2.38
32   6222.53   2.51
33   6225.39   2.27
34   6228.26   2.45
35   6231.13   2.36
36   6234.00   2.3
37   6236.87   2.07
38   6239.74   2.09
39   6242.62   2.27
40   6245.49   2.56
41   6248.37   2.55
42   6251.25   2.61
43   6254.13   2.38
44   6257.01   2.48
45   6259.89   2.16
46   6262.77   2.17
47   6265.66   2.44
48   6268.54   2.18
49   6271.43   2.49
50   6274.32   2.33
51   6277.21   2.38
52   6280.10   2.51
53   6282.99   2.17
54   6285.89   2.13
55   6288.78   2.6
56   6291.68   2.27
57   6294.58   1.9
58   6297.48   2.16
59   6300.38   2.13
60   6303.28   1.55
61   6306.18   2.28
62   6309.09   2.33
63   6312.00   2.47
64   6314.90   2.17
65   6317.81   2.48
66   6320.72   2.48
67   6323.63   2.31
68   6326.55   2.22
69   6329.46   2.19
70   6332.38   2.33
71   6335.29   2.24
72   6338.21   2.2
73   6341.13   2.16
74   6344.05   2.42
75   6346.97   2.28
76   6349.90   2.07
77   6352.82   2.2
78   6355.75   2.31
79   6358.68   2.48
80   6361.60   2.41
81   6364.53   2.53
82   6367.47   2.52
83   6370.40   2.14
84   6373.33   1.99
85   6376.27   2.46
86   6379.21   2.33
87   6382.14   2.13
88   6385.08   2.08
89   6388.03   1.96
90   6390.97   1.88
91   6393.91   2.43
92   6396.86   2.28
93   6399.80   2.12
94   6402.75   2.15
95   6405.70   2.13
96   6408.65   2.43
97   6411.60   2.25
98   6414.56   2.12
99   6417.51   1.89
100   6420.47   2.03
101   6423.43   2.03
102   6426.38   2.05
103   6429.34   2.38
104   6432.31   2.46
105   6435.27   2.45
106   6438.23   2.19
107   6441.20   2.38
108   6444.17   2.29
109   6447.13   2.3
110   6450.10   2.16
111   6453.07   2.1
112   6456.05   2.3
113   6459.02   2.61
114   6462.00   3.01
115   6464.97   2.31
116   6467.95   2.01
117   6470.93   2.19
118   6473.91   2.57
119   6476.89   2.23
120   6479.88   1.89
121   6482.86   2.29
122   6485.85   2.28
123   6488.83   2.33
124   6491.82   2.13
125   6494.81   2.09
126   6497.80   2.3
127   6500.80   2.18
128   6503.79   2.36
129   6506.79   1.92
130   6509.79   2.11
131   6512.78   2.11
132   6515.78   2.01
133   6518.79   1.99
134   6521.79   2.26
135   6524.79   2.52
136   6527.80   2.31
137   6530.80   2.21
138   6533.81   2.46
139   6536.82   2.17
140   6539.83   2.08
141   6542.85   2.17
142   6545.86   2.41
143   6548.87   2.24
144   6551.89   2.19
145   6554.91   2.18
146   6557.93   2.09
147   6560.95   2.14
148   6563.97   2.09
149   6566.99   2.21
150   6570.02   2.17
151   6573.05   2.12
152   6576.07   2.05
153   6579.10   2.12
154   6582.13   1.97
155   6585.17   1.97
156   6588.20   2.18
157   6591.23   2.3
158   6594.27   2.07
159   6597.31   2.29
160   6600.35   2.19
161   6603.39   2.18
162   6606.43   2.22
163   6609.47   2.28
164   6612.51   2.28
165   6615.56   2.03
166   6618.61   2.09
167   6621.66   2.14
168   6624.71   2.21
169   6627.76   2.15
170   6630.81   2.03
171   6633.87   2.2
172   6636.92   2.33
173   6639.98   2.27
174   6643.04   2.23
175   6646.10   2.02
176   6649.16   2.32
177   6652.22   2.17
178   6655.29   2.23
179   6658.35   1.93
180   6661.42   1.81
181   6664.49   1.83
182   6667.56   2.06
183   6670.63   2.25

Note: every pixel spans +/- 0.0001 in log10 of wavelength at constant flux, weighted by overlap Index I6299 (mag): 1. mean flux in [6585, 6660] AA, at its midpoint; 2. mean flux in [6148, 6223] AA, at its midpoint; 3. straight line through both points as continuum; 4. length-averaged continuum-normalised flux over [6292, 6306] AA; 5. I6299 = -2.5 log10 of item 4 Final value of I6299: 0.15 mag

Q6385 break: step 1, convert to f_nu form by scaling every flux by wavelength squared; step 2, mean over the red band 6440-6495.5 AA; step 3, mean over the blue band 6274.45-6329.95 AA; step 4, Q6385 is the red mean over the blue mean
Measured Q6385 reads 1.07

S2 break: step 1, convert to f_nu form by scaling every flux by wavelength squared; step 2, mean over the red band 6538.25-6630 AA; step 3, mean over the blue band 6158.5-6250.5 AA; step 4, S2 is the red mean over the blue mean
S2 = 1.04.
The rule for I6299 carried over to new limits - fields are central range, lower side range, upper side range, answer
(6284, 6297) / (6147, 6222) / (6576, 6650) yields 0.03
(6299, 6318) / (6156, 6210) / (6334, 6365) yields 0.06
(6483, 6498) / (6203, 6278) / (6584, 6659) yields 0.00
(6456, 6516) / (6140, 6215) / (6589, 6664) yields -0.02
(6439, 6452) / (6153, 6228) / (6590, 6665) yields -0.02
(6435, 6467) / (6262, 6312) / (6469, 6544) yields -0.07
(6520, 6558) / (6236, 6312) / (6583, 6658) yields -0.03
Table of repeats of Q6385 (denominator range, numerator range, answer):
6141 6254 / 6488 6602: 1.04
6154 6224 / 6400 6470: 1.05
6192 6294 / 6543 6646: 1.04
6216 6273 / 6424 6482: 1.05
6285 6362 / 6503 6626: 1.04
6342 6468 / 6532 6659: 1.02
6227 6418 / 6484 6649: 1.04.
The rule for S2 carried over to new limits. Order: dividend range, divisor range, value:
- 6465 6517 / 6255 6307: 1.04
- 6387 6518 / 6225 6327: 1.02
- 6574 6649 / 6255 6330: 1.05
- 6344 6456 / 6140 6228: 1.02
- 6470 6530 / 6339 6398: 1.02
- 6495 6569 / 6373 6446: 1.04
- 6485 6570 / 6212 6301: 1.03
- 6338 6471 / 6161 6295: 1.02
